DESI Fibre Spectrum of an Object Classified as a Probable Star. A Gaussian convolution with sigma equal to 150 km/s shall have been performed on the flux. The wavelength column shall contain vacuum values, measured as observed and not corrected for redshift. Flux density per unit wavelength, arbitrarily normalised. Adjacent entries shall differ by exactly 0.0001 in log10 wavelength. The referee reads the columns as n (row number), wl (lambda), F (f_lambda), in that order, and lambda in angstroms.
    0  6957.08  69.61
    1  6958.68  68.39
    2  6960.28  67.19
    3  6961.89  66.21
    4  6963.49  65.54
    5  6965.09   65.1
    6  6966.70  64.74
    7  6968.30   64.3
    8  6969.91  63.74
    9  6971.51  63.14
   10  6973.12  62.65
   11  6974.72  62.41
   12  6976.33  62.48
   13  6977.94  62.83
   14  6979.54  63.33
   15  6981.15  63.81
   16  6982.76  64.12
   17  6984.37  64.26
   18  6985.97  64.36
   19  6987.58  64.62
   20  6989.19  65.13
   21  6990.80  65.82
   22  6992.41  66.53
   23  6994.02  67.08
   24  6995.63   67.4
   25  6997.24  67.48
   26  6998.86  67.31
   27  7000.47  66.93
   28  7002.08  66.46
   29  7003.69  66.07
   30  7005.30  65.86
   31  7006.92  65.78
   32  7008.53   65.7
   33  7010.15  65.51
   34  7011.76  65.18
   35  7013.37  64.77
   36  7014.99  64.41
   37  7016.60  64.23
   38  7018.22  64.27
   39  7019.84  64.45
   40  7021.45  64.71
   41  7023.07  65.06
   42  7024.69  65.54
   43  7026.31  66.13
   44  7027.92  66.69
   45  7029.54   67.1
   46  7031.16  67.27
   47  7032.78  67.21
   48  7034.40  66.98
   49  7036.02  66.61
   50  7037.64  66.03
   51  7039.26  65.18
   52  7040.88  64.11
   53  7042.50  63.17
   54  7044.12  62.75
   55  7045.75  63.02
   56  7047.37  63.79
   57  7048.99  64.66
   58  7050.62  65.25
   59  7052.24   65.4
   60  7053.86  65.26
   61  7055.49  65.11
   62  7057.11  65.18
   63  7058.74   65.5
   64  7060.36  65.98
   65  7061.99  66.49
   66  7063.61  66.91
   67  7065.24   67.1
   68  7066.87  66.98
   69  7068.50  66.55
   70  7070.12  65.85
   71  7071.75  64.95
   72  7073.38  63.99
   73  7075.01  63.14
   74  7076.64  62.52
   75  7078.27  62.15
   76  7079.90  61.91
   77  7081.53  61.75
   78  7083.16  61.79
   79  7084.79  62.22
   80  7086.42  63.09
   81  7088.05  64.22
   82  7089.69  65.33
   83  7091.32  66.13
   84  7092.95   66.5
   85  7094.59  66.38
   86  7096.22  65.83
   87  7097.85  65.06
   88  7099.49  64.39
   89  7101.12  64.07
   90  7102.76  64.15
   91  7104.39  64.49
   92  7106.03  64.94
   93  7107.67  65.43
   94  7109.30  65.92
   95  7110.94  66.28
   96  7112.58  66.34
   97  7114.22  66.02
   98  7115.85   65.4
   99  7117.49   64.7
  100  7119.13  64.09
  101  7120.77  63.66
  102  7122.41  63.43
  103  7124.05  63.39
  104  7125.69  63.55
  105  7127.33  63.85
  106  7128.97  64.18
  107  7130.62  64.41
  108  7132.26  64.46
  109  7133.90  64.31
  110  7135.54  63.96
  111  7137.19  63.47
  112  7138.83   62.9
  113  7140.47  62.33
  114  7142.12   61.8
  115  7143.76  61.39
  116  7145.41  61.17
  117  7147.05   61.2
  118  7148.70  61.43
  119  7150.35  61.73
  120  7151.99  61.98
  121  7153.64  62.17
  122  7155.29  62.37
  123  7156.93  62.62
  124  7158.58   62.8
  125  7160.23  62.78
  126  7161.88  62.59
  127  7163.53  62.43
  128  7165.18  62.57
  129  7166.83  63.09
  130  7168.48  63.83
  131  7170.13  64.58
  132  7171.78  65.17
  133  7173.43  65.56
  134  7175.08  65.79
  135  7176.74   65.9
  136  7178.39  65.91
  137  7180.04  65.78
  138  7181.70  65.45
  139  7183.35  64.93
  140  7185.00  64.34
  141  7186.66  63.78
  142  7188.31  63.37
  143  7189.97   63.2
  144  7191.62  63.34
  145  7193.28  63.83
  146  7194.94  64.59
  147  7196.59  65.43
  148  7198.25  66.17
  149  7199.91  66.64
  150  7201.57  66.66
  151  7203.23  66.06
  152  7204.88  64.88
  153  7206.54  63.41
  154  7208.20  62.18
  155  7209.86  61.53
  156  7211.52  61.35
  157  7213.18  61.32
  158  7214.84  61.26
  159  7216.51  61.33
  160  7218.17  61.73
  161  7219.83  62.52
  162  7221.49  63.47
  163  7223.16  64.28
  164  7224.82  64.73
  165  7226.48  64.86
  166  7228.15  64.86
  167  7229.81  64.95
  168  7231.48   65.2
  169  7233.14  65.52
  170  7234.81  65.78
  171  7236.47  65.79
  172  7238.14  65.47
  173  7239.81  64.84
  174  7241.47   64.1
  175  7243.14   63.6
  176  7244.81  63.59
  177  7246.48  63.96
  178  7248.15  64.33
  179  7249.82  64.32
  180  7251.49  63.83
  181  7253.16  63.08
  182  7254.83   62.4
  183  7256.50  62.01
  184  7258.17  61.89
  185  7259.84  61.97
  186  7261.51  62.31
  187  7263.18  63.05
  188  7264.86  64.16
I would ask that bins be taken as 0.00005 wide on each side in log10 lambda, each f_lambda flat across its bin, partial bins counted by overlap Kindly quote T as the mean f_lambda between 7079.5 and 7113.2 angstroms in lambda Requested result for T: 64.6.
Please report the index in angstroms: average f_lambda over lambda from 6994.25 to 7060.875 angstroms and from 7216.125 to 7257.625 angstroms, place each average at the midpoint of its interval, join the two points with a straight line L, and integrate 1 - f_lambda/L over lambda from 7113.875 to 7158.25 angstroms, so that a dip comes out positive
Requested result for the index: 1.1 angstroms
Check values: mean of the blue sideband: 65.5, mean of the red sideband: 64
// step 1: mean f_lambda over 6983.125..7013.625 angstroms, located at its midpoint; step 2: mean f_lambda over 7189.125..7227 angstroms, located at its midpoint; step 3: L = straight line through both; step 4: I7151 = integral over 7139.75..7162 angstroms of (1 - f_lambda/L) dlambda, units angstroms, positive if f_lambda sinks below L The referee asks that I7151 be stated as 0.8 angstroms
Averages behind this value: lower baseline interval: 65.9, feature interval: 62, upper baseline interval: 63.7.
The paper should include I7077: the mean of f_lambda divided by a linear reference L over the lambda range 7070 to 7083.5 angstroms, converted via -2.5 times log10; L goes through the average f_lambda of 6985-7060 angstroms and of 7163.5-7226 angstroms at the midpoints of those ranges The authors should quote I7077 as 0.03 mag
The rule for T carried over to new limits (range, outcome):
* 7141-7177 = 62.9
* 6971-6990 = 63.6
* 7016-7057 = 65.2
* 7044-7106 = 64.6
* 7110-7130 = 64.6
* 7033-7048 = 64.7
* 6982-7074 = 65.6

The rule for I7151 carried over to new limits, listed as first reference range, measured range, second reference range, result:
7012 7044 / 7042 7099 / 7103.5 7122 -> 0.6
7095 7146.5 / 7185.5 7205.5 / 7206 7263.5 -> -0.4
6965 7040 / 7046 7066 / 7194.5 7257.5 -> -0.2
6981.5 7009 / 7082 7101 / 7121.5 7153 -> -0.2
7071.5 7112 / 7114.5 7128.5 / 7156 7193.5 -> 0.0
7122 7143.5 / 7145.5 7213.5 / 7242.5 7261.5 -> -0.4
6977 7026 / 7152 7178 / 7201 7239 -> 0.2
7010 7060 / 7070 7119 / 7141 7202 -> 0.1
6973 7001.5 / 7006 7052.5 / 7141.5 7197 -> -0.4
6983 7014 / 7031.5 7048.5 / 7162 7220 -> 0.1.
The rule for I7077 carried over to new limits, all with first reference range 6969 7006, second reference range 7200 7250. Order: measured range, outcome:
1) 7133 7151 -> 0.03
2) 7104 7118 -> -0.02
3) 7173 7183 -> -0.03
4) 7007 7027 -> 0.00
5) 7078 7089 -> 0.04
